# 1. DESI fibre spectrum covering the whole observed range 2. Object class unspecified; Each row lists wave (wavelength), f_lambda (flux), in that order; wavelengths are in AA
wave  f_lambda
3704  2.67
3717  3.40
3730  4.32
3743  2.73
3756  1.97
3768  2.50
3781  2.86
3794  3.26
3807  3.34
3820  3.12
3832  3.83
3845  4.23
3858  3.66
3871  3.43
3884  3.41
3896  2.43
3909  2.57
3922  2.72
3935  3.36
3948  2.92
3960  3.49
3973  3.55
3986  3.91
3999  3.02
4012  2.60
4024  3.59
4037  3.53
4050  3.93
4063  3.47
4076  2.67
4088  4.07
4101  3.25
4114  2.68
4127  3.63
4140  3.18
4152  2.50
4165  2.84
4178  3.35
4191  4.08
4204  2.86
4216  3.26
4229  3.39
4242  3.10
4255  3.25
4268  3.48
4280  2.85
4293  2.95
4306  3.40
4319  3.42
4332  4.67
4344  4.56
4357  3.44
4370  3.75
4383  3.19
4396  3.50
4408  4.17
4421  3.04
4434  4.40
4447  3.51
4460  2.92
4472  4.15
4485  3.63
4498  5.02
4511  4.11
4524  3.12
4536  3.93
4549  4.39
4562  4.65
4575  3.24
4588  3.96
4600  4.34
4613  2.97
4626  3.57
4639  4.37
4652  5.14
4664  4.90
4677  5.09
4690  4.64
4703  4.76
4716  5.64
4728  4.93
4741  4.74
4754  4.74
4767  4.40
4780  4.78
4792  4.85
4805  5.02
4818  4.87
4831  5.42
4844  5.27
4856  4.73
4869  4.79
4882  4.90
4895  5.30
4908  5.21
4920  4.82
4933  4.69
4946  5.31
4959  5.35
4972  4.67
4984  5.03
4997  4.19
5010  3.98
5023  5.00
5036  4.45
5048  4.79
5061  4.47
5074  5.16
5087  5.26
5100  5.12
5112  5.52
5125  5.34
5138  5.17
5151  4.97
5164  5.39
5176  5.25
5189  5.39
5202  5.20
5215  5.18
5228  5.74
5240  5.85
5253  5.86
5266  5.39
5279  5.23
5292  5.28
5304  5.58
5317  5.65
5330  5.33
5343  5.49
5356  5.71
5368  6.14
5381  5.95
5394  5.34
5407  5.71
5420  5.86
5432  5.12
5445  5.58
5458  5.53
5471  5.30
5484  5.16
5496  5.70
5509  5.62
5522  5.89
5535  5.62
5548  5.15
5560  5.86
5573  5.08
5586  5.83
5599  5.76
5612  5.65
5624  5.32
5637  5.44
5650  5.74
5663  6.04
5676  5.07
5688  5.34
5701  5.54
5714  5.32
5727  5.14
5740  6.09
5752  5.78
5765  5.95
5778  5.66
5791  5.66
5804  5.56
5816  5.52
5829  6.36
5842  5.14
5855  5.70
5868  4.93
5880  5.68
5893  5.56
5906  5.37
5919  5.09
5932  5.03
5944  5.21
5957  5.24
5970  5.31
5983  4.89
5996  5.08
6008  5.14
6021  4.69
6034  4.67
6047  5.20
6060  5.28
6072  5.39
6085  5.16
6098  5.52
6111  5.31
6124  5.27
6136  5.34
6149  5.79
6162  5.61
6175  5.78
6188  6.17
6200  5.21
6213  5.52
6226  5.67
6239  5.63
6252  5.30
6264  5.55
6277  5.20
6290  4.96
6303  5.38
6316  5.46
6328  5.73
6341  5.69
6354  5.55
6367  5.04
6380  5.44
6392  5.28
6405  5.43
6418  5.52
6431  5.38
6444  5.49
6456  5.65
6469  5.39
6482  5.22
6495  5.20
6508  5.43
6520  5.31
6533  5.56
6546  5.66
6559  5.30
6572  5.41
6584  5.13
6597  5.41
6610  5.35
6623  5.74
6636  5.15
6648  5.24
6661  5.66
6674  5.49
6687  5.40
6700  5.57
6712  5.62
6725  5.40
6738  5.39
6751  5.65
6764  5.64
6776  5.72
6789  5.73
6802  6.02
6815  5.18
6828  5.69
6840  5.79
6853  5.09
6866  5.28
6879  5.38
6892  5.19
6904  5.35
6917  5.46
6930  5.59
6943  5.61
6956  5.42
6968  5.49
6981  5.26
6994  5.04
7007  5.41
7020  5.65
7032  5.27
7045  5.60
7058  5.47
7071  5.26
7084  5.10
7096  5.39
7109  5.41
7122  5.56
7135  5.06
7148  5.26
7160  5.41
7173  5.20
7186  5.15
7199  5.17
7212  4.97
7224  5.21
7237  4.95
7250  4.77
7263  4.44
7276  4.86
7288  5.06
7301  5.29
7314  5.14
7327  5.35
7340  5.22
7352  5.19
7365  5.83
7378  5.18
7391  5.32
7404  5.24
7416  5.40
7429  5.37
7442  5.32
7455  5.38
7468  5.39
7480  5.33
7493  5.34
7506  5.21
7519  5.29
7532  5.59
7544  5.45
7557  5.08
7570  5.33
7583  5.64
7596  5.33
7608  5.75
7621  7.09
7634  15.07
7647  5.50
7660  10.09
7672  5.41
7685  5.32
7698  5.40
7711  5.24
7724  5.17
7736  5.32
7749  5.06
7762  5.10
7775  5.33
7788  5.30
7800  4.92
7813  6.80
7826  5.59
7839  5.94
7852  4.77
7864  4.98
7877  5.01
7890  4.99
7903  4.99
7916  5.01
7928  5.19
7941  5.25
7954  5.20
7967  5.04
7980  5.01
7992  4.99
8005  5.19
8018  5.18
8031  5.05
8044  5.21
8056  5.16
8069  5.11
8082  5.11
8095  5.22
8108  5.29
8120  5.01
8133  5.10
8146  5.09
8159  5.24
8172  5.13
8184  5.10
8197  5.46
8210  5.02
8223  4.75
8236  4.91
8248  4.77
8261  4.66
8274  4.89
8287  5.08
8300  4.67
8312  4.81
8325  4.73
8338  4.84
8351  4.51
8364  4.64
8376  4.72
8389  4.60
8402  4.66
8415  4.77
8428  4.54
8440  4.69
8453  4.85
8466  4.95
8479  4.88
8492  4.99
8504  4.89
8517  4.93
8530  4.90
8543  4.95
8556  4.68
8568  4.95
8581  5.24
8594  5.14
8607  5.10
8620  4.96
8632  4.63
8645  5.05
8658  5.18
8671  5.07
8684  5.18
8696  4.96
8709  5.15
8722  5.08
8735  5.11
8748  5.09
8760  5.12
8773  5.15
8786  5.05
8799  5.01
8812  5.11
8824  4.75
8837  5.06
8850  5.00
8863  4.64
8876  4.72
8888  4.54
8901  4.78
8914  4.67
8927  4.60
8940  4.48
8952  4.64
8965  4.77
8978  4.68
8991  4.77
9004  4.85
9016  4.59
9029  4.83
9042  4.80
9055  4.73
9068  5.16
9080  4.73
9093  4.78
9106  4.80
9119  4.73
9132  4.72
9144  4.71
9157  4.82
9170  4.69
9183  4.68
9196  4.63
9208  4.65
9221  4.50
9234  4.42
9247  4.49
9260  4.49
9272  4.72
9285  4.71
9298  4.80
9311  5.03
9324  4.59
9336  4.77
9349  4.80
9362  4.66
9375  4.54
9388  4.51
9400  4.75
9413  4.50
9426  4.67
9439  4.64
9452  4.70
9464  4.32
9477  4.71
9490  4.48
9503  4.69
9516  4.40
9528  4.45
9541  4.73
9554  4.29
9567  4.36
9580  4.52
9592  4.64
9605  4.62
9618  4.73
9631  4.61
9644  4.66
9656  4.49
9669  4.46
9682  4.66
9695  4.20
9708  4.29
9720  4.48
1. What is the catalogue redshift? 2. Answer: 0.163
